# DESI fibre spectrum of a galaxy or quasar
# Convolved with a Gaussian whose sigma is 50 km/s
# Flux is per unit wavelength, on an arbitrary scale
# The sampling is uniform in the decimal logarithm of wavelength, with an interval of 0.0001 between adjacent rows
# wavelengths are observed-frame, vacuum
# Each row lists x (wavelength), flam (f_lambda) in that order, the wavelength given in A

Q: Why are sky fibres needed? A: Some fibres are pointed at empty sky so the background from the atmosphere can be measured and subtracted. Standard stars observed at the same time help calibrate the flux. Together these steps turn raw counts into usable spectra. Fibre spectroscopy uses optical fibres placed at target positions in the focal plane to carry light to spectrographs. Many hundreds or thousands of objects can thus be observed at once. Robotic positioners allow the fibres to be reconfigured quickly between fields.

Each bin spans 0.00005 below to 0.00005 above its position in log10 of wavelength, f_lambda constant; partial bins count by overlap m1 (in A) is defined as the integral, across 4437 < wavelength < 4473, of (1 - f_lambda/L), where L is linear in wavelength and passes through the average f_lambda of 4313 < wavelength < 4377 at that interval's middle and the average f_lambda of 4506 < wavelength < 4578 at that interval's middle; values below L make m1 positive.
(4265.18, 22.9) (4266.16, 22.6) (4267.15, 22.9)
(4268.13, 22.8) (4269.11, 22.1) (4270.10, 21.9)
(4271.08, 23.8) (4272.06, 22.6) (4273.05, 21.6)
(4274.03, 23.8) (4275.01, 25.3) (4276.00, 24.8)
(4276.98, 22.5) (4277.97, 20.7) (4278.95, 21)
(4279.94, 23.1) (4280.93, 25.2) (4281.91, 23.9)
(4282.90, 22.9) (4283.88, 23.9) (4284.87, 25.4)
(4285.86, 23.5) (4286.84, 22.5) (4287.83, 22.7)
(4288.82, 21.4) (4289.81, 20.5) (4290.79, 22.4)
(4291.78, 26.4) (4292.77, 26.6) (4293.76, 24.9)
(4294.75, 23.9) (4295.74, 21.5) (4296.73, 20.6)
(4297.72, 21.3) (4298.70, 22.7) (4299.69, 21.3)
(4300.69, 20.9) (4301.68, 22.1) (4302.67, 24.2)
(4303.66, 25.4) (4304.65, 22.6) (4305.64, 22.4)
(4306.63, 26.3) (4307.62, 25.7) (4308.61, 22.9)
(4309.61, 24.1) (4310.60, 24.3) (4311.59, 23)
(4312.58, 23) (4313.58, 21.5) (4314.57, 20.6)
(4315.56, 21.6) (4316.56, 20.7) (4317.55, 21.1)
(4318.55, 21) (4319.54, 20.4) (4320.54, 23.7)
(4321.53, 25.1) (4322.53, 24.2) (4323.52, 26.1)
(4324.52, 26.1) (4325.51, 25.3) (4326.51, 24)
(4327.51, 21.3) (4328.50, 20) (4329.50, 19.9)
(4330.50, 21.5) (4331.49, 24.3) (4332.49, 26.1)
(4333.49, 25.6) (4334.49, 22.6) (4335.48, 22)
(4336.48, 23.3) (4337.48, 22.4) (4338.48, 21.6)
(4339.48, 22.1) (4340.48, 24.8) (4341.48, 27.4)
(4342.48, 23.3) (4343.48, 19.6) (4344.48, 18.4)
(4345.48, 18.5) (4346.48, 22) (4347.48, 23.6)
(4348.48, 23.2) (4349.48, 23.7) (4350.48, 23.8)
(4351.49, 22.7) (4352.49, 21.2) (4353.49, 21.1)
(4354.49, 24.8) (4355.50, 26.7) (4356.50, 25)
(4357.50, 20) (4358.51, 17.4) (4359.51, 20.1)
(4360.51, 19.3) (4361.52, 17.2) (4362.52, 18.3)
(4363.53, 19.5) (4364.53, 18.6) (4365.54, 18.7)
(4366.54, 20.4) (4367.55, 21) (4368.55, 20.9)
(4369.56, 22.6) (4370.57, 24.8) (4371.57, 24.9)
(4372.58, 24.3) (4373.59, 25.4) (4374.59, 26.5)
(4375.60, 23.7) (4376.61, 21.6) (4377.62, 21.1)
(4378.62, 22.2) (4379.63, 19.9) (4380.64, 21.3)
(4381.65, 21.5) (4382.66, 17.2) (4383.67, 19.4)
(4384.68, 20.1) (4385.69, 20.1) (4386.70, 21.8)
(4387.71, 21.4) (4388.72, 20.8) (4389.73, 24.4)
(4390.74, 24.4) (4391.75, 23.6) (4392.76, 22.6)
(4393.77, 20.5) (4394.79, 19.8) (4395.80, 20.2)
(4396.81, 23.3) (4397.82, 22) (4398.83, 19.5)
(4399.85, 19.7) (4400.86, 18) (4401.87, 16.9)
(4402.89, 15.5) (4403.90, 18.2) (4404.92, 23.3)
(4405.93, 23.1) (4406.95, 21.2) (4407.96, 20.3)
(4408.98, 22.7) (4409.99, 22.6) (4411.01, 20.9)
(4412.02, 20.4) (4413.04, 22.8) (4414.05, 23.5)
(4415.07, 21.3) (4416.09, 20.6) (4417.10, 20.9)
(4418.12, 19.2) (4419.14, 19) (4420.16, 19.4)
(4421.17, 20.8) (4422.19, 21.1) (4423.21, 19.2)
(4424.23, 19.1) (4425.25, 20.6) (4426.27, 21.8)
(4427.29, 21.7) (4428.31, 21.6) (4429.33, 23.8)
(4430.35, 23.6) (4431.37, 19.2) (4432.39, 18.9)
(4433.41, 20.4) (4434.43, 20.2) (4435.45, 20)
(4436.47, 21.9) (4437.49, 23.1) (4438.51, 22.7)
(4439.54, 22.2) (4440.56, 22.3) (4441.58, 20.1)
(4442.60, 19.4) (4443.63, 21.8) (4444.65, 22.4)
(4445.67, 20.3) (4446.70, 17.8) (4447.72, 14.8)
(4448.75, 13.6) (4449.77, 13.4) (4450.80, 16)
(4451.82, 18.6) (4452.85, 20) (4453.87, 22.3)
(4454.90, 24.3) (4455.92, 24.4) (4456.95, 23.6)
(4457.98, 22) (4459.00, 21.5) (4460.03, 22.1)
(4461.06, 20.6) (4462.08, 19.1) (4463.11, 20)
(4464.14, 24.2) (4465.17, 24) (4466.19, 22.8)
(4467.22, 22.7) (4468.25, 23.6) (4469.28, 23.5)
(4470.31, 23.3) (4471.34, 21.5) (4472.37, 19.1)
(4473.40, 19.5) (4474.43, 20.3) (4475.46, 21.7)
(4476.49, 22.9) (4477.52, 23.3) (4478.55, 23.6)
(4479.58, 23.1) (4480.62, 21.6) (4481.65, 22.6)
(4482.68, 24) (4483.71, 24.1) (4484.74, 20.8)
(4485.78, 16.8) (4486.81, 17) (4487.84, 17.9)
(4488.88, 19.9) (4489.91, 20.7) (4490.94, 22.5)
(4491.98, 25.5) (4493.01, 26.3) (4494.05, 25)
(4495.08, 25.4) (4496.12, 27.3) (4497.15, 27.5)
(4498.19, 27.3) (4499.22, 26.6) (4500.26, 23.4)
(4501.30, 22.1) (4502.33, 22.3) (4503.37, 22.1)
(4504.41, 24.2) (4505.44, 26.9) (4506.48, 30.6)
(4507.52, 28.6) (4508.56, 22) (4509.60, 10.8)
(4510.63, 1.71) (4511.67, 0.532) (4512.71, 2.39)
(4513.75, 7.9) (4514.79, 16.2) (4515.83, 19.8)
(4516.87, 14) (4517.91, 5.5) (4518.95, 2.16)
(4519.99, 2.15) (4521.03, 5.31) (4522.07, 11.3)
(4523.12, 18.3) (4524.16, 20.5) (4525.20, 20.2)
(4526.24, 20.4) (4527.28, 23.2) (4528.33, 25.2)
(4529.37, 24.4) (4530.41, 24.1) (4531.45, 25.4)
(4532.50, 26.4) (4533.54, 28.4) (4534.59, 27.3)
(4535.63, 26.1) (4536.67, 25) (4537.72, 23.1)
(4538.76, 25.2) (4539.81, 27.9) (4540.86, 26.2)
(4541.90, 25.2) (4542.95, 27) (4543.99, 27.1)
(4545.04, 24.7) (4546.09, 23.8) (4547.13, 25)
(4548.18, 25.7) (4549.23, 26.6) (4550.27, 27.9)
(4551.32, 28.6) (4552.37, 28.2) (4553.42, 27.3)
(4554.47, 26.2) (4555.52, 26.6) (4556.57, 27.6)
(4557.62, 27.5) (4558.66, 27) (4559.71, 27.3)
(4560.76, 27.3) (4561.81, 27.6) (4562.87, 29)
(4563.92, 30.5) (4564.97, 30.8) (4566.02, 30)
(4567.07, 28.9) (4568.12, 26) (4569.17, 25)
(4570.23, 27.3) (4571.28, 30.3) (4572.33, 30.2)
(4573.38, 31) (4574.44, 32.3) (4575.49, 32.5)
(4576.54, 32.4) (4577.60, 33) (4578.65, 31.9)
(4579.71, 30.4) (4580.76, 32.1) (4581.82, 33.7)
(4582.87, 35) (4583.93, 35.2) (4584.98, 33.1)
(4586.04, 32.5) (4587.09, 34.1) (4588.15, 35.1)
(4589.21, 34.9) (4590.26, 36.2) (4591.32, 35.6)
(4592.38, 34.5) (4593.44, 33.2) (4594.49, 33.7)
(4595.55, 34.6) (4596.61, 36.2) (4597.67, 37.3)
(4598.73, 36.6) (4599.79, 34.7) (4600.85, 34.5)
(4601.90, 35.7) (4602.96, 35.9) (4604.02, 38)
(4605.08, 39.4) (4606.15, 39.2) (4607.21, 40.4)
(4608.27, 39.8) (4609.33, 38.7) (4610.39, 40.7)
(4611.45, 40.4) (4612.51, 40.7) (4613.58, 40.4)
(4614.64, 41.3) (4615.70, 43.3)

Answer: 3.0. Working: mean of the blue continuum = 22.3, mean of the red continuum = 23.2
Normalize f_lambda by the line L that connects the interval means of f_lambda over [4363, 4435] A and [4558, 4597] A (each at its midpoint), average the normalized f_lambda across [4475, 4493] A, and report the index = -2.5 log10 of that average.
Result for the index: 0.20 mag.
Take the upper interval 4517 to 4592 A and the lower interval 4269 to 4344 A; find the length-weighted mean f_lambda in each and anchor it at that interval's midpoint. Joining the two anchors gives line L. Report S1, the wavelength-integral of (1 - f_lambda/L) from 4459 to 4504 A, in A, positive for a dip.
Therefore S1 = 5.3 A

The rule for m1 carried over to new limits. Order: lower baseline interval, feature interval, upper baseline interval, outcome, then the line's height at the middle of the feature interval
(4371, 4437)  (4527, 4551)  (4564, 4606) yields 3.5 A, 30.2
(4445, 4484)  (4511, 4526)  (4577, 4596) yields 9.1 A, 26.8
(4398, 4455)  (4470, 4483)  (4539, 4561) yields 0.5 A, 22.9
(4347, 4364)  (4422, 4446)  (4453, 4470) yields 1.2 A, 22.3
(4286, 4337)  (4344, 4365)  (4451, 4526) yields 1.0 A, 22.3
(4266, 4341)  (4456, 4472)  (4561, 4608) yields 3.6 A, 28.8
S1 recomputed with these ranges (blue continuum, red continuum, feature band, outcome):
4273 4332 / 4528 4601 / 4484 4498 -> 2.6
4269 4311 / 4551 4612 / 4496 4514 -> 6.2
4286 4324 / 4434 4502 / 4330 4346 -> 0.0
